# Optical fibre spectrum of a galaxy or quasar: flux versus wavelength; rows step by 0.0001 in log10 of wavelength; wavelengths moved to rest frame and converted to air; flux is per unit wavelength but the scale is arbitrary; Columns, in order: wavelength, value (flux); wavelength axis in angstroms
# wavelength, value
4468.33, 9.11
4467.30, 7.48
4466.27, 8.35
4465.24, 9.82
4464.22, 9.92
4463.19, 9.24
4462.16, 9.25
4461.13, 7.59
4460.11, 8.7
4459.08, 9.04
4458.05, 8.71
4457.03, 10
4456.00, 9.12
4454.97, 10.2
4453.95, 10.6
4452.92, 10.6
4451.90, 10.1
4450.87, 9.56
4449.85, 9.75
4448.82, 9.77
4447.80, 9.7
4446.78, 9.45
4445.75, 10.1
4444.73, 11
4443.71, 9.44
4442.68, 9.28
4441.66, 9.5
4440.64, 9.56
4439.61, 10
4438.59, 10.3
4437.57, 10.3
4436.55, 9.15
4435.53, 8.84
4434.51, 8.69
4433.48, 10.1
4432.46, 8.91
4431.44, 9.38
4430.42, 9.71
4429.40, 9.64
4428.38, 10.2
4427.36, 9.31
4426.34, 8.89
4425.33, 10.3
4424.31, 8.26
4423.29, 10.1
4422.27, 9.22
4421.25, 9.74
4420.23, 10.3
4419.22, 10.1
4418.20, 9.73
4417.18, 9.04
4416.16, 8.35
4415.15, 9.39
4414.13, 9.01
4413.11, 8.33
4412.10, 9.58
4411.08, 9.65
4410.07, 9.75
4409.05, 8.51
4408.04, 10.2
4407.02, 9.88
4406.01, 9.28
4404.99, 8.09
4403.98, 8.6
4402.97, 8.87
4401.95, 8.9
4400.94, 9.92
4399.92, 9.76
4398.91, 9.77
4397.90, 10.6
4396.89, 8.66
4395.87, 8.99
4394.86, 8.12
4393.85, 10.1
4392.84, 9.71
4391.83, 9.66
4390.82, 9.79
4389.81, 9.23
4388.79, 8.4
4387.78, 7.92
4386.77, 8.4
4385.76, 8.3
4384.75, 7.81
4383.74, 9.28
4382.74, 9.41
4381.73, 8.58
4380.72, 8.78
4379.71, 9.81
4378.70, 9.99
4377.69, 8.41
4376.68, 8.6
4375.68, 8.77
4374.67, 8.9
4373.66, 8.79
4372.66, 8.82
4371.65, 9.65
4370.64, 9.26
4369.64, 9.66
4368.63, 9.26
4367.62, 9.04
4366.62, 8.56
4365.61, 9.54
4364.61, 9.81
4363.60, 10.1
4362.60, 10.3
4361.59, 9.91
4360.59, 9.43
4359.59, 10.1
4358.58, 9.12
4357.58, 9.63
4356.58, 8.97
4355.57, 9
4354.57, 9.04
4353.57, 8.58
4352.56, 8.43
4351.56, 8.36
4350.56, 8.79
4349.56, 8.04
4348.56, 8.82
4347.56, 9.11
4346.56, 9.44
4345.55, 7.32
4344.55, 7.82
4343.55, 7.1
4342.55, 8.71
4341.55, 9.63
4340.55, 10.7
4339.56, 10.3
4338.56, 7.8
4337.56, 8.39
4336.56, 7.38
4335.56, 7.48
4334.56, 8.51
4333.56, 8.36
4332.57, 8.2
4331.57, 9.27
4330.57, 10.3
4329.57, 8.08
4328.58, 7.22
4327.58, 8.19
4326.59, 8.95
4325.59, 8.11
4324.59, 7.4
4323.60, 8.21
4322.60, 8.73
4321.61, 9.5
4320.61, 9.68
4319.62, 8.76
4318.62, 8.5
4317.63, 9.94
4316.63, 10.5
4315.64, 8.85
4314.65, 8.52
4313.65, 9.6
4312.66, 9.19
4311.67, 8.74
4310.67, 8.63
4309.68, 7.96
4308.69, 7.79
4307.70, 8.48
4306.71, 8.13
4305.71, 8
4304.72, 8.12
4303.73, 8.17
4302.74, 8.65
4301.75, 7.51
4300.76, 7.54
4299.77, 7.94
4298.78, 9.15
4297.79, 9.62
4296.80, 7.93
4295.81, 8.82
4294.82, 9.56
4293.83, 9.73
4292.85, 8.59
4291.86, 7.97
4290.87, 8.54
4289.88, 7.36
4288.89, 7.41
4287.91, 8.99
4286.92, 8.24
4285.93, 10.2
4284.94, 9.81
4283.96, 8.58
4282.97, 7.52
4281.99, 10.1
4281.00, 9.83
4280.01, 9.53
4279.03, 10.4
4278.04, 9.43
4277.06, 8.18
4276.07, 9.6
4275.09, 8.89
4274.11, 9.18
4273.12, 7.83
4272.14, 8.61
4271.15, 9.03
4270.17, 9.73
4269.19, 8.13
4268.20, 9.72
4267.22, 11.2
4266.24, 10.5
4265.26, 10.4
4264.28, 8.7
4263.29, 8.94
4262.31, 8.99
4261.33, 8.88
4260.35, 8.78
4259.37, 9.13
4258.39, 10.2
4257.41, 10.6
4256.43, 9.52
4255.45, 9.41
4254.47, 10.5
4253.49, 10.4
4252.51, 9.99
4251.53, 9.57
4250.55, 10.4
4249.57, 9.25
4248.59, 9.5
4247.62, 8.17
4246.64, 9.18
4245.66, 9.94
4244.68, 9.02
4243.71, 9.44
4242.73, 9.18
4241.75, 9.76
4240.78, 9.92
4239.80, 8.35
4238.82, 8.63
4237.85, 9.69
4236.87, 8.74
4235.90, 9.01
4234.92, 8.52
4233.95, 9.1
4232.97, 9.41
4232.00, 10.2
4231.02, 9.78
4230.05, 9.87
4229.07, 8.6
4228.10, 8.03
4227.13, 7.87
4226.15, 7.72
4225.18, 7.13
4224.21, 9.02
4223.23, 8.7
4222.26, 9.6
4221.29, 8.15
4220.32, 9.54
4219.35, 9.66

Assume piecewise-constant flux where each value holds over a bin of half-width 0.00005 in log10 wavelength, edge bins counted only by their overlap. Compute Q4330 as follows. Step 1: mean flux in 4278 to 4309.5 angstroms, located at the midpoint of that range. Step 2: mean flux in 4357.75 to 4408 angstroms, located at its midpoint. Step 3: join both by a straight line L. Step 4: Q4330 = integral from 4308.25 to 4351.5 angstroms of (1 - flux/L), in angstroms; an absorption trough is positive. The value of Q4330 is 1.1 angstroms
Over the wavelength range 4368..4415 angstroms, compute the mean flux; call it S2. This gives 9.13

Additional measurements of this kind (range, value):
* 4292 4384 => 8.83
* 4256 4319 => 8.95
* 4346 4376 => 9.17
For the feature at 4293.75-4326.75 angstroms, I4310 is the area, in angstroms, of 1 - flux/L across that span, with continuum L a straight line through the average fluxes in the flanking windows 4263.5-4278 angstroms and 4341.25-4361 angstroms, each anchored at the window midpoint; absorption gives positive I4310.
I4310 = 1.3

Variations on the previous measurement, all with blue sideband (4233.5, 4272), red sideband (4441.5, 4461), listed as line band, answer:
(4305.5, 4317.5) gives 0.9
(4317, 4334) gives 1.5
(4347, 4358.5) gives 0.9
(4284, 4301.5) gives 1.5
